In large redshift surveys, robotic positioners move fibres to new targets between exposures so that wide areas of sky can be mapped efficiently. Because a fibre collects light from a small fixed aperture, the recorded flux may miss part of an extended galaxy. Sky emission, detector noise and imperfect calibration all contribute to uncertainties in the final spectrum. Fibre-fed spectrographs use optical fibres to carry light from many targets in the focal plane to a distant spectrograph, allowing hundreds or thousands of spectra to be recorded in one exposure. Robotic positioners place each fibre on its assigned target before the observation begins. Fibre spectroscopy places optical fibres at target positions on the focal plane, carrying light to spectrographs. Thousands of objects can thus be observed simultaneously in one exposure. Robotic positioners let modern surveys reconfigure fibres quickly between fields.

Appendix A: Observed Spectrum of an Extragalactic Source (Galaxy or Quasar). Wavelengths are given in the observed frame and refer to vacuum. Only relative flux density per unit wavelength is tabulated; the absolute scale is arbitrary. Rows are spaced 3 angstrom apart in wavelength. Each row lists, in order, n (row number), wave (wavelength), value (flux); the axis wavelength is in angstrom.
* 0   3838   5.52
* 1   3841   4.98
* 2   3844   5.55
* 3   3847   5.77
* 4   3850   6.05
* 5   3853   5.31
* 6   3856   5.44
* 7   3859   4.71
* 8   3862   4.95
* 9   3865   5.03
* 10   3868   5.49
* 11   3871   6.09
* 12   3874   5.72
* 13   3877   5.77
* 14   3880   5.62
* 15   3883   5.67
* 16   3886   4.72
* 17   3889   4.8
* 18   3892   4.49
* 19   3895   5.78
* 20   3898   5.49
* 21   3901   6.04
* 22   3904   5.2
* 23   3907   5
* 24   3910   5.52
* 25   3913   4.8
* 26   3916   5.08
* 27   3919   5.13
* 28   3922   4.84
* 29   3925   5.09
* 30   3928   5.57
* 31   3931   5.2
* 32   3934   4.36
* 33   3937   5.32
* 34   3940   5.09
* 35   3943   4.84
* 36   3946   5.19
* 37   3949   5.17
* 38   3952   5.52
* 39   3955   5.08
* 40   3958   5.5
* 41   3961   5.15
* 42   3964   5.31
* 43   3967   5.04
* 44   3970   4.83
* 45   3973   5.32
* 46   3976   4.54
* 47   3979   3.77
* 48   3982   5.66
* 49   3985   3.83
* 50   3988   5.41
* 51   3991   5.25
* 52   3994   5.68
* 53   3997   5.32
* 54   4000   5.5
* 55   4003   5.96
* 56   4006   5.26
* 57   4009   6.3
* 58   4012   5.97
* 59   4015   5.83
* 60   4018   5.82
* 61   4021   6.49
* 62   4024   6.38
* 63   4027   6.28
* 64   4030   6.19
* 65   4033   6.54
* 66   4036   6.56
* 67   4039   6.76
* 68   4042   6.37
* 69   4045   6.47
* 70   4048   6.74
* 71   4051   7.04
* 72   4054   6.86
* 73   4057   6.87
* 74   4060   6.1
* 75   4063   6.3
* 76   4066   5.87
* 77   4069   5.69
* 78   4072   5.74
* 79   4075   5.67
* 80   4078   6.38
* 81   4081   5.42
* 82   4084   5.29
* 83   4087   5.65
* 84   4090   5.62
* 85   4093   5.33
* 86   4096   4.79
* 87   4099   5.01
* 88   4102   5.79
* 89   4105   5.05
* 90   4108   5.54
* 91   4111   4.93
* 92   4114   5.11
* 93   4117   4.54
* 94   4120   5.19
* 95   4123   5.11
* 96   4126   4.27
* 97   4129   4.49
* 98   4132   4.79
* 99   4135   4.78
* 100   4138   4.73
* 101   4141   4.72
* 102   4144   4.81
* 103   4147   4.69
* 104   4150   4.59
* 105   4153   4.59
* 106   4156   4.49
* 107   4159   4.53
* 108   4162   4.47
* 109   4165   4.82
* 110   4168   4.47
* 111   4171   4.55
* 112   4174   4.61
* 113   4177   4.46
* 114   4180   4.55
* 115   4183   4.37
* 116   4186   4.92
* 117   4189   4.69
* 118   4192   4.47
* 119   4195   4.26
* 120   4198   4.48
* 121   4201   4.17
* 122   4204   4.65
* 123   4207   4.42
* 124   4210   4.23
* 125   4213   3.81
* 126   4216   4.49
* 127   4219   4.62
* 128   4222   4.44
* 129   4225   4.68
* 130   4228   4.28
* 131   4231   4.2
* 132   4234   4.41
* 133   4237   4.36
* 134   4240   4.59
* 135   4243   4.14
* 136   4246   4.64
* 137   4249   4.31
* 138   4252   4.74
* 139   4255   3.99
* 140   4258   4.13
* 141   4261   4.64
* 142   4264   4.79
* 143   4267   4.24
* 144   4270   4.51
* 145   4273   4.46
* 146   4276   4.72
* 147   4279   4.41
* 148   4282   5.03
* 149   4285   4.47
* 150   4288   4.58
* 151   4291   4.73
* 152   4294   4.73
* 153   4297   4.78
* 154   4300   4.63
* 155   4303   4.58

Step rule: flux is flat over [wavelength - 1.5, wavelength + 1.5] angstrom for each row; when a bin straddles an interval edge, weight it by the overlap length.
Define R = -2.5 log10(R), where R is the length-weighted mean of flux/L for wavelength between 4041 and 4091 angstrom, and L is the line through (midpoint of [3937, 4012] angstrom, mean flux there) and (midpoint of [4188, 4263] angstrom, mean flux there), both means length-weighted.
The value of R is -0.24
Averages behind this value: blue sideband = 5.21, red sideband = 4.39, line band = 6.12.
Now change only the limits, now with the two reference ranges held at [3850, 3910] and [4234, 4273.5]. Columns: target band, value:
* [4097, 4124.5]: -0.077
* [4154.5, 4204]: 0.021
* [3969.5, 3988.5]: 0.084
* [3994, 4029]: -0.176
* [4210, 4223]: 0.048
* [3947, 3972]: -0.009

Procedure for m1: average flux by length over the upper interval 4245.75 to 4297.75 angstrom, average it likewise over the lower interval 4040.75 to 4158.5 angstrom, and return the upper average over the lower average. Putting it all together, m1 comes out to 0.8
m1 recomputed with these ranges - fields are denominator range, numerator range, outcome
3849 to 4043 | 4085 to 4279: 0.86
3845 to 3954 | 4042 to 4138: 1.05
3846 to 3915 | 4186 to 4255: 0.82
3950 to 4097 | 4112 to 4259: 0.79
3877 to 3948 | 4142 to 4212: 0.87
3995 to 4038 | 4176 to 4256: 0.73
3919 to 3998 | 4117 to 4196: 0.91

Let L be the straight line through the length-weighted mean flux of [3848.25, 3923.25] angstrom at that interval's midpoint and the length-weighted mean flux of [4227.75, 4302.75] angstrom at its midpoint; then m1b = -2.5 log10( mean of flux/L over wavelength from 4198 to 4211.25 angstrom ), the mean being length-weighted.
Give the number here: 0.06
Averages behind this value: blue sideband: 5.31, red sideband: 4.51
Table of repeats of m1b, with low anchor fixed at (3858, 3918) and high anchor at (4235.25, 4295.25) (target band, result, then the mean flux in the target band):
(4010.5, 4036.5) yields -0.23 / 6.22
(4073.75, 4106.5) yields -0.12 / 5.45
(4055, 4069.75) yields -0.25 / 6.21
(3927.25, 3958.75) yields 0.01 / 5.15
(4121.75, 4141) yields 0.02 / 4.69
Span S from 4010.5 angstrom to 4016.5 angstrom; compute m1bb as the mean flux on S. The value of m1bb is 5.9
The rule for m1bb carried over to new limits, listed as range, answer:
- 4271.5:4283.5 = 4.66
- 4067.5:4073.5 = 5.71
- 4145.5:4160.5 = 4.58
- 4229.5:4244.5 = 4.34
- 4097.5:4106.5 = 5.28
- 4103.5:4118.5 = 5.03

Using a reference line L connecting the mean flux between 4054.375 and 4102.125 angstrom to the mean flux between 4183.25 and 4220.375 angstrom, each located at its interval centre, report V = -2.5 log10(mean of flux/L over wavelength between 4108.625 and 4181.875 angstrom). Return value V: 0.08 mag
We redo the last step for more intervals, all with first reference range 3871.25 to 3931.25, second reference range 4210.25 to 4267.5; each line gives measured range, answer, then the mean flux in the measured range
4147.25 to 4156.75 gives 0.01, 4.58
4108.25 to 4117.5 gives -0.06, 4.99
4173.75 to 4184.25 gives 0.02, 4.49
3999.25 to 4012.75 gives -0.16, 5.8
